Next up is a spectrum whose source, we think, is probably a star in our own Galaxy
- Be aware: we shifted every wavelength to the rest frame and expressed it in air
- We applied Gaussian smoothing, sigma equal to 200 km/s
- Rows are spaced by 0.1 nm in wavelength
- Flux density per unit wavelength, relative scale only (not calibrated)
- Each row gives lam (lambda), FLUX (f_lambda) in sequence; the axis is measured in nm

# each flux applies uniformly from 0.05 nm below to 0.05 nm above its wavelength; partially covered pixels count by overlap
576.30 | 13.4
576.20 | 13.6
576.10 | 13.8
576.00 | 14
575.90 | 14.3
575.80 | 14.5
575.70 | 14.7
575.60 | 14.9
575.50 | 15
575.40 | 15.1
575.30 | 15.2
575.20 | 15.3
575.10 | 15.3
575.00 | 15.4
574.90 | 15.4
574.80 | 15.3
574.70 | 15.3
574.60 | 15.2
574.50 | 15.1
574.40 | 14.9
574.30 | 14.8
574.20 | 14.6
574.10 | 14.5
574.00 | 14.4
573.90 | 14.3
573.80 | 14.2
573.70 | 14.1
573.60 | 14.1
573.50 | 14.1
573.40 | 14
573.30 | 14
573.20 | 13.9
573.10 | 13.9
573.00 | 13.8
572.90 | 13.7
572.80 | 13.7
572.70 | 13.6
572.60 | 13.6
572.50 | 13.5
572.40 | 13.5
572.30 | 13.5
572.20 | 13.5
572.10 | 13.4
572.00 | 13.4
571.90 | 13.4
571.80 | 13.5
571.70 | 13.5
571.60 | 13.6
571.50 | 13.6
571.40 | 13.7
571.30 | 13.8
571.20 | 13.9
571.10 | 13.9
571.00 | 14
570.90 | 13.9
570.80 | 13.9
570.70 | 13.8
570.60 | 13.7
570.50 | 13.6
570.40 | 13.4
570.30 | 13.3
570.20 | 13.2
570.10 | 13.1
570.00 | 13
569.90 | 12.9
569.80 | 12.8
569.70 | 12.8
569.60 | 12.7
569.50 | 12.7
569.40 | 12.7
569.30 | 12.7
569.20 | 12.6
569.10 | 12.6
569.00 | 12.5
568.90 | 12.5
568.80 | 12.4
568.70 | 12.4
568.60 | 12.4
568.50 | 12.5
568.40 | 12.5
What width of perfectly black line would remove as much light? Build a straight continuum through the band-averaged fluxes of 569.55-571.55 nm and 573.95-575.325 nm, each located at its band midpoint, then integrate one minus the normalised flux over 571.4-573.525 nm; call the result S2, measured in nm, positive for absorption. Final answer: 0.082 nm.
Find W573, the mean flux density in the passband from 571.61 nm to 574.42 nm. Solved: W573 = 13.9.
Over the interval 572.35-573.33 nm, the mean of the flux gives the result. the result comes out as 13.7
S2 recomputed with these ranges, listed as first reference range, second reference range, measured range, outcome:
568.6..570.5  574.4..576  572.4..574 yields 0.038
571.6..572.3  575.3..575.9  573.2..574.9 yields -0.037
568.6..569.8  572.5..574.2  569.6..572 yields -0.061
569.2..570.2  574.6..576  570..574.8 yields -0.009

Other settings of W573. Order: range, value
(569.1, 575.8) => 13.9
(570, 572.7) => 13.6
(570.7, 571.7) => 13.8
